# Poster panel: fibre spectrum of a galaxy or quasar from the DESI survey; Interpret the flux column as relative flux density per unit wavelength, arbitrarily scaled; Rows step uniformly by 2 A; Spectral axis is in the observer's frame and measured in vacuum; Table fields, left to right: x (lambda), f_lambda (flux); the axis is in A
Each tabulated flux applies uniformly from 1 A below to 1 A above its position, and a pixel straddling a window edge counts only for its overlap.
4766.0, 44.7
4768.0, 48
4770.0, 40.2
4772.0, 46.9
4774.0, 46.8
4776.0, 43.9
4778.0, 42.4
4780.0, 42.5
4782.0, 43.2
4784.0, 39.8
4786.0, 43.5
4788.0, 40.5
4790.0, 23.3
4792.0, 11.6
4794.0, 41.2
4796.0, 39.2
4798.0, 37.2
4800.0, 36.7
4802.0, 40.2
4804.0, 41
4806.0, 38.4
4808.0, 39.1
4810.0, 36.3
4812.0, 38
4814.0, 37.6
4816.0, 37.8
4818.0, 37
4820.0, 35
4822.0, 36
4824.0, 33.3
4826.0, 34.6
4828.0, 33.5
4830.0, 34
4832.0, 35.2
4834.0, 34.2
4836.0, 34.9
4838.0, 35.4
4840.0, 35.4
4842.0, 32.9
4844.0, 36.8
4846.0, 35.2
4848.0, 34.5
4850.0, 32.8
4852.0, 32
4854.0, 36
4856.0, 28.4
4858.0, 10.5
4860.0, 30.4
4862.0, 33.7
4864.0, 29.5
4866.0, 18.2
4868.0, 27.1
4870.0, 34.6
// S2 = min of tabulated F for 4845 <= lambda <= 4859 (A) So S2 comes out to 10.5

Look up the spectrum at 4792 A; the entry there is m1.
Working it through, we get 11.6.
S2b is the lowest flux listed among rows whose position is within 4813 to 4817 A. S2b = 37.6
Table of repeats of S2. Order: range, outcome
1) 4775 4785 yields 39.8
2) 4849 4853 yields 32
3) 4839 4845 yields 32.9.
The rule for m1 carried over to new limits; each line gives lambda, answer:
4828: 33.5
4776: 43.9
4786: 43.5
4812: 38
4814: 37.6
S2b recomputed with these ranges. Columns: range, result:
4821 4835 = 33.3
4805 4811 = 36.3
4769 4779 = 40.2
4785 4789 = 40.5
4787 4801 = 11.6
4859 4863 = 30.4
